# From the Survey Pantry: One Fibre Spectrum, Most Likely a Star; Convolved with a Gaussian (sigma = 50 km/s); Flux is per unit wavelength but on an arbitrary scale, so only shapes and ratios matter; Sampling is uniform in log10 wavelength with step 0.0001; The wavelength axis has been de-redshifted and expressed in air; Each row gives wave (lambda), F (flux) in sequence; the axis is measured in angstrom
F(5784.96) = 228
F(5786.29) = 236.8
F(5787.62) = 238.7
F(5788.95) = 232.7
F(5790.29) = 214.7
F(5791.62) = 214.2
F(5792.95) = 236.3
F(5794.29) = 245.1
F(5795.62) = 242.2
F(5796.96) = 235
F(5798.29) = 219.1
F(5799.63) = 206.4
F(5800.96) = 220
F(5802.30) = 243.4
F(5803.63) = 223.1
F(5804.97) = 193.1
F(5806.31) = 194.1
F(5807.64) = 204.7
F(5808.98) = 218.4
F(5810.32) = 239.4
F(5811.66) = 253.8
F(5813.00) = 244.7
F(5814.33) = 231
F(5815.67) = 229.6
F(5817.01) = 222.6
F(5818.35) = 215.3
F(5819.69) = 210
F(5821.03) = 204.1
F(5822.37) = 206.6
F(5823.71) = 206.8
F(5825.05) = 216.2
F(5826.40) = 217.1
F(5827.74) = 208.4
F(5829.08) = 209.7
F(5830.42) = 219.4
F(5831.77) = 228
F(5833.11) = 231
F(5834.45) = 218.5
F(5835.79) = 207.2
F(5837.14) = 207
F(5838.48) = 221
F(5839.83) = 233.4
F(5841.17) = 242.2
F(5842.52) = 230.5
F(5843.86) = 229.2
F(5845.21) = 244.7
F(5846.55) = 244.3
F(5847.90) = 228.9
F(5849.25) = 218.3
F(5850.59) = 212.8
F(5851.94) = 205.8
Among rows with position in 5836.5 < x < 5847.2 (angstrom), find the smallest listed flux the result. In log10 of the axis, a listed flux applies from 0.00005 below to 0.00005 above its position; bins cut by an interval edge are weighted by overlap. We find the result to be 207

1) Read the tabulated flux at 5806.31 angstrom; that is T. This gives 194.1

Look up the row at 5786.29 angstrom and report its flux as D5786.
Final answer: 236.8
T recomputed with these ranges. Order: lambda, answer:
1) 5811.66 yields 253.8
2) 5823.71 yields 206.8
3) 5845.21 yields 244.7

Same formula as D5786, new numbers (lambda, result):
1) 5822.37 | 206.6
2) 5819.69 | 210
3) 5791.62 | 214.2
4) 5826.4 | 217.1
